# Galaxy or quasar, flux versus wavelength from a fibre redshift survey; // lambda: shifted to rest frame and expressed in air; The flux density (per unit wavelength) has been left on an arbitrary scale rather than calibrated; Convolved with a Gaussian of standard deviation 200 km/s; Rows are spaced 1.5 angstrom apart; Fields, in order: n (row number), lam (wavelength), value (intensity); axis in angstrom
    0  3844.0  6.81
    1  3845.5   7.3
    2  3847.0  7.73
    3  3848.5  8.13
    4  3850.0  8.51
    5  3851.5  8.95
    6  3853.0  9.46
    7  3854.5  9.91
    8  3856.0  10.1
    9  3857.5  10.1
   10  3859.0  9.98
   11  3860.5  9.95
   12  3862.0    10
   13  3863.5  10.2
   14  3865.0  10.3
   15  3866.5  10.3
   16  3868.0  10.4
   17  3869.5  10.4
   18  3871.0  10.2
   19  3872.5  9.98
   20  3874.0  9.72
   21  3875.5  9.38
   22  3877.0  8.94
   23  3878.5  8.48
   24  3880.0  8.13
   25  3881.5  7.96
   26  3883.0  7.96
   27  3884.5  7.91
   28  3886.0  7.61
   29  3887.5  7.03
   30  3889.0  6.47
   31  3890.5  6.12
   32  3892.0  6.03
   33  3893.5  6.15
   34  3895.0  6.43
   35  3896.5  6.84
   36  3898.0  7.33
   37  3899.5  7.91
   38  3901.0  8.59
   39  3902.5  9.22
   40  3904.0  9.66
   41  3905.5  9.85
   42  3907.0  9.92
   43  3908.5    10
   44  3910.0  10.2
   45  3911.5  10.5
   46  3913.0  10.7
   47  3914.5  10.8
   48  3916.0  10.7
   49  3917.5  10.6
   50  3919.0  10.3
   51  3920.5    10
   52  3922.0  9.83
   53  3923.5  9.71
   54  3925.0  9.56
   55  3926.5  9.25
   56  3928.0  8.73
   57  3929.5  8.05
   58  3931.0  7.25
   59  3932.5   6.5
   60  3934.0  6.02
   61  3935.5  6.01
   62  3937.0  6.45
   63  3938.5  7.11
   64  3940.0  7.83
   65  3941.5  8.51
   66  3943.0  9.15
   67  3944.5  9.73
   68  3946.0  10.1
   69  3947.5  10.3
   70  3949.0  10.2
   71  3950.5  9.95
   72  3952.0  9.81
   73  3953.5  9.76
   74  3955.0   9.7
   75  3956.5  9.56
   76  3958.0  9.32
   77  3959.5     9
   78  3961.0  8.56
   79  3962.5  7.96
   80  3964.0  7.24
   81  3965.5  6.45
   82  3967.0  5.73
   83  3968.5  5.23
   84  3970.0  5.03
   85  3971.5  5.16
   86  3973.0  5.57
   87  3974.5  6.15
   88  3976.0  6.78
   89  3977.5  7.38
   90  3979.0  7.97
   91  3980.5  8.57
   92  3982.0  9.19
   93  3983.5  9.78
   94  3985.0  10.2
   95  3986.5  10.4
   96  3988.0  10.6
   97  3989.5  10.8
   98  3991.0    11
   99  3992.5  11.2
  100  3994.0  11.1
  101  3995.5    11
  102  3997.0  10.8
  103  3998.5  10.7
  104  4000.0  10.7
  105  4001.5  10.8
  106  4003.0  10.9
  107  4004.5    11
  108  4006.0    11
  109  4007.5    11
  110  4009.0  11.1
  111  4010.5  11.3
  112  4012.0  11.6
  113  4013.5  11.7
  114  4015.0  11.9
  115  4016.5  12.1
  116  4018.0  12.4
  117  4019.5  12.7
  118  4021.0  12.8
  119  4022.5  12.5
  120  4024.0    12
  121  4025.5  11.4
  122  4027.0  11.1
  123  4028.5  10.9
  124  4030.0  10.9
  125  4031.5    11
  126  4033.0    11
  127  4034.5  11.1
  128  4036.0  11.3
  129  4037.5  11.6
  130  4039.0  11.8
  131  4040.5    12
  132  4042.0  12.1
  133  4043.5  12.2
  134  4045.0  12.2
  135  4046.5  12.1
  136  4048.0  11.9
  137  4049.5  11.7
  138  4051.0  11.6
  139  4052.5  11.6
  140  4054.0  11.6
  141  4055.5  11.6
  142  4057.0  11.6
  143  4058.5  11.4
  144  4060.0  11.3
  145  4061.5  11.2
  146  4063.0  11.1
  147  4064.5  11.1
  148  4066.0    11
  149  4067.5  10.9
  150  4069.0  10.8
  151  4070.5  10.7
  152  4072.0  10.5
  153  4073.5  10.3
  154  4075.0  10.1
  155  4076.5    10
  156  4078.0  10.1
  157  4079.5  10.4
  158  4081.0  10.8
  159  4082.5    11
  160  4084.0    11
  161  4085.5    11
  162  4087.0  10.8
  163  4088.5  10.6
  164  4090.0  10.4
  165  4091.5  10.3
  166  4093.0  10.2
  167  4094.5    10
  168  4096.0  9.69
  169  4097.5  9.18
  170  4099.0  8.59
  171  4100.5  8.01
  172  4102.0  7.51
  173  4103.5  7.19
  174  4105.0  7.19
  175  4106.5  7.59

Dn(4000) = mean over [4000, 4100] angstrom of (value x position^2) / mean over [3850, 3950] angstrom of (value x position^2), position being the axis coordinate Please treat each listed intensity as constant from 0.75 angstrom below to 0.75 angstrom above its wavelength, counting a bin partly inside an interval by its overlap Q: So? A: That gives 1.35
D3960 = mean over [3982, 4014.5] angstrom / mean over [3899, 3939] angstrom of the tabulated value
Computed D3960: 1.20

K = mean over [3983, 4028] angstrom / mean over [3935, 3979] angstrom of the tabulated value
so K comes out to 1.42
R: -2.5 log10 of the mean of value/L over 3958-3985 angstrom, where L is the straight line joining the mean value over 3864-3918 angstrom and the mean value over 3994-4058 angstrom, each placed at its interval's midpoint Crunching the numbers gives 0.39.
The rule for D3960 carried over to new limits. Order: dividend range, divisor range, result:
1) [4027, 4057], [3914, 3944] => 1.34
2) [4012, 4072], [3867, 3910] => 1.37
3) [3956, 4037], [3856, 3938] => 1.12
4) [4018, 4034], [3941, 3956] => 1.20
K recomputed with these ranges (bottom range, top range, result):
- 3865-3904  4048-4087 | 1.33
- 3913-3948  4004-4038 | 1.31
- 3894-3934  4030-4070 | 1.26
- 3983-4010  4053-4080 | 1.01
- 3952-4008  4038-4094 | 1.23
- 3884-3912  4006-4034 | 1.44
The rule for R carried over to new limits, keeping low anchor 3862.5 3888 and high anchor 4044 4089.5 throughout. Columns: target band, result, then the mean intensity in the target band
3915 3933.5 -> 0.05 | 9.19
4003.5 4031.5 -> -0.10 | 11.6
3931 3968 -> 0.19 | 8.33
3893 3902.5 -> 0.26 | 7.39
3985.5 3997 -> -0.06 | 10.9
